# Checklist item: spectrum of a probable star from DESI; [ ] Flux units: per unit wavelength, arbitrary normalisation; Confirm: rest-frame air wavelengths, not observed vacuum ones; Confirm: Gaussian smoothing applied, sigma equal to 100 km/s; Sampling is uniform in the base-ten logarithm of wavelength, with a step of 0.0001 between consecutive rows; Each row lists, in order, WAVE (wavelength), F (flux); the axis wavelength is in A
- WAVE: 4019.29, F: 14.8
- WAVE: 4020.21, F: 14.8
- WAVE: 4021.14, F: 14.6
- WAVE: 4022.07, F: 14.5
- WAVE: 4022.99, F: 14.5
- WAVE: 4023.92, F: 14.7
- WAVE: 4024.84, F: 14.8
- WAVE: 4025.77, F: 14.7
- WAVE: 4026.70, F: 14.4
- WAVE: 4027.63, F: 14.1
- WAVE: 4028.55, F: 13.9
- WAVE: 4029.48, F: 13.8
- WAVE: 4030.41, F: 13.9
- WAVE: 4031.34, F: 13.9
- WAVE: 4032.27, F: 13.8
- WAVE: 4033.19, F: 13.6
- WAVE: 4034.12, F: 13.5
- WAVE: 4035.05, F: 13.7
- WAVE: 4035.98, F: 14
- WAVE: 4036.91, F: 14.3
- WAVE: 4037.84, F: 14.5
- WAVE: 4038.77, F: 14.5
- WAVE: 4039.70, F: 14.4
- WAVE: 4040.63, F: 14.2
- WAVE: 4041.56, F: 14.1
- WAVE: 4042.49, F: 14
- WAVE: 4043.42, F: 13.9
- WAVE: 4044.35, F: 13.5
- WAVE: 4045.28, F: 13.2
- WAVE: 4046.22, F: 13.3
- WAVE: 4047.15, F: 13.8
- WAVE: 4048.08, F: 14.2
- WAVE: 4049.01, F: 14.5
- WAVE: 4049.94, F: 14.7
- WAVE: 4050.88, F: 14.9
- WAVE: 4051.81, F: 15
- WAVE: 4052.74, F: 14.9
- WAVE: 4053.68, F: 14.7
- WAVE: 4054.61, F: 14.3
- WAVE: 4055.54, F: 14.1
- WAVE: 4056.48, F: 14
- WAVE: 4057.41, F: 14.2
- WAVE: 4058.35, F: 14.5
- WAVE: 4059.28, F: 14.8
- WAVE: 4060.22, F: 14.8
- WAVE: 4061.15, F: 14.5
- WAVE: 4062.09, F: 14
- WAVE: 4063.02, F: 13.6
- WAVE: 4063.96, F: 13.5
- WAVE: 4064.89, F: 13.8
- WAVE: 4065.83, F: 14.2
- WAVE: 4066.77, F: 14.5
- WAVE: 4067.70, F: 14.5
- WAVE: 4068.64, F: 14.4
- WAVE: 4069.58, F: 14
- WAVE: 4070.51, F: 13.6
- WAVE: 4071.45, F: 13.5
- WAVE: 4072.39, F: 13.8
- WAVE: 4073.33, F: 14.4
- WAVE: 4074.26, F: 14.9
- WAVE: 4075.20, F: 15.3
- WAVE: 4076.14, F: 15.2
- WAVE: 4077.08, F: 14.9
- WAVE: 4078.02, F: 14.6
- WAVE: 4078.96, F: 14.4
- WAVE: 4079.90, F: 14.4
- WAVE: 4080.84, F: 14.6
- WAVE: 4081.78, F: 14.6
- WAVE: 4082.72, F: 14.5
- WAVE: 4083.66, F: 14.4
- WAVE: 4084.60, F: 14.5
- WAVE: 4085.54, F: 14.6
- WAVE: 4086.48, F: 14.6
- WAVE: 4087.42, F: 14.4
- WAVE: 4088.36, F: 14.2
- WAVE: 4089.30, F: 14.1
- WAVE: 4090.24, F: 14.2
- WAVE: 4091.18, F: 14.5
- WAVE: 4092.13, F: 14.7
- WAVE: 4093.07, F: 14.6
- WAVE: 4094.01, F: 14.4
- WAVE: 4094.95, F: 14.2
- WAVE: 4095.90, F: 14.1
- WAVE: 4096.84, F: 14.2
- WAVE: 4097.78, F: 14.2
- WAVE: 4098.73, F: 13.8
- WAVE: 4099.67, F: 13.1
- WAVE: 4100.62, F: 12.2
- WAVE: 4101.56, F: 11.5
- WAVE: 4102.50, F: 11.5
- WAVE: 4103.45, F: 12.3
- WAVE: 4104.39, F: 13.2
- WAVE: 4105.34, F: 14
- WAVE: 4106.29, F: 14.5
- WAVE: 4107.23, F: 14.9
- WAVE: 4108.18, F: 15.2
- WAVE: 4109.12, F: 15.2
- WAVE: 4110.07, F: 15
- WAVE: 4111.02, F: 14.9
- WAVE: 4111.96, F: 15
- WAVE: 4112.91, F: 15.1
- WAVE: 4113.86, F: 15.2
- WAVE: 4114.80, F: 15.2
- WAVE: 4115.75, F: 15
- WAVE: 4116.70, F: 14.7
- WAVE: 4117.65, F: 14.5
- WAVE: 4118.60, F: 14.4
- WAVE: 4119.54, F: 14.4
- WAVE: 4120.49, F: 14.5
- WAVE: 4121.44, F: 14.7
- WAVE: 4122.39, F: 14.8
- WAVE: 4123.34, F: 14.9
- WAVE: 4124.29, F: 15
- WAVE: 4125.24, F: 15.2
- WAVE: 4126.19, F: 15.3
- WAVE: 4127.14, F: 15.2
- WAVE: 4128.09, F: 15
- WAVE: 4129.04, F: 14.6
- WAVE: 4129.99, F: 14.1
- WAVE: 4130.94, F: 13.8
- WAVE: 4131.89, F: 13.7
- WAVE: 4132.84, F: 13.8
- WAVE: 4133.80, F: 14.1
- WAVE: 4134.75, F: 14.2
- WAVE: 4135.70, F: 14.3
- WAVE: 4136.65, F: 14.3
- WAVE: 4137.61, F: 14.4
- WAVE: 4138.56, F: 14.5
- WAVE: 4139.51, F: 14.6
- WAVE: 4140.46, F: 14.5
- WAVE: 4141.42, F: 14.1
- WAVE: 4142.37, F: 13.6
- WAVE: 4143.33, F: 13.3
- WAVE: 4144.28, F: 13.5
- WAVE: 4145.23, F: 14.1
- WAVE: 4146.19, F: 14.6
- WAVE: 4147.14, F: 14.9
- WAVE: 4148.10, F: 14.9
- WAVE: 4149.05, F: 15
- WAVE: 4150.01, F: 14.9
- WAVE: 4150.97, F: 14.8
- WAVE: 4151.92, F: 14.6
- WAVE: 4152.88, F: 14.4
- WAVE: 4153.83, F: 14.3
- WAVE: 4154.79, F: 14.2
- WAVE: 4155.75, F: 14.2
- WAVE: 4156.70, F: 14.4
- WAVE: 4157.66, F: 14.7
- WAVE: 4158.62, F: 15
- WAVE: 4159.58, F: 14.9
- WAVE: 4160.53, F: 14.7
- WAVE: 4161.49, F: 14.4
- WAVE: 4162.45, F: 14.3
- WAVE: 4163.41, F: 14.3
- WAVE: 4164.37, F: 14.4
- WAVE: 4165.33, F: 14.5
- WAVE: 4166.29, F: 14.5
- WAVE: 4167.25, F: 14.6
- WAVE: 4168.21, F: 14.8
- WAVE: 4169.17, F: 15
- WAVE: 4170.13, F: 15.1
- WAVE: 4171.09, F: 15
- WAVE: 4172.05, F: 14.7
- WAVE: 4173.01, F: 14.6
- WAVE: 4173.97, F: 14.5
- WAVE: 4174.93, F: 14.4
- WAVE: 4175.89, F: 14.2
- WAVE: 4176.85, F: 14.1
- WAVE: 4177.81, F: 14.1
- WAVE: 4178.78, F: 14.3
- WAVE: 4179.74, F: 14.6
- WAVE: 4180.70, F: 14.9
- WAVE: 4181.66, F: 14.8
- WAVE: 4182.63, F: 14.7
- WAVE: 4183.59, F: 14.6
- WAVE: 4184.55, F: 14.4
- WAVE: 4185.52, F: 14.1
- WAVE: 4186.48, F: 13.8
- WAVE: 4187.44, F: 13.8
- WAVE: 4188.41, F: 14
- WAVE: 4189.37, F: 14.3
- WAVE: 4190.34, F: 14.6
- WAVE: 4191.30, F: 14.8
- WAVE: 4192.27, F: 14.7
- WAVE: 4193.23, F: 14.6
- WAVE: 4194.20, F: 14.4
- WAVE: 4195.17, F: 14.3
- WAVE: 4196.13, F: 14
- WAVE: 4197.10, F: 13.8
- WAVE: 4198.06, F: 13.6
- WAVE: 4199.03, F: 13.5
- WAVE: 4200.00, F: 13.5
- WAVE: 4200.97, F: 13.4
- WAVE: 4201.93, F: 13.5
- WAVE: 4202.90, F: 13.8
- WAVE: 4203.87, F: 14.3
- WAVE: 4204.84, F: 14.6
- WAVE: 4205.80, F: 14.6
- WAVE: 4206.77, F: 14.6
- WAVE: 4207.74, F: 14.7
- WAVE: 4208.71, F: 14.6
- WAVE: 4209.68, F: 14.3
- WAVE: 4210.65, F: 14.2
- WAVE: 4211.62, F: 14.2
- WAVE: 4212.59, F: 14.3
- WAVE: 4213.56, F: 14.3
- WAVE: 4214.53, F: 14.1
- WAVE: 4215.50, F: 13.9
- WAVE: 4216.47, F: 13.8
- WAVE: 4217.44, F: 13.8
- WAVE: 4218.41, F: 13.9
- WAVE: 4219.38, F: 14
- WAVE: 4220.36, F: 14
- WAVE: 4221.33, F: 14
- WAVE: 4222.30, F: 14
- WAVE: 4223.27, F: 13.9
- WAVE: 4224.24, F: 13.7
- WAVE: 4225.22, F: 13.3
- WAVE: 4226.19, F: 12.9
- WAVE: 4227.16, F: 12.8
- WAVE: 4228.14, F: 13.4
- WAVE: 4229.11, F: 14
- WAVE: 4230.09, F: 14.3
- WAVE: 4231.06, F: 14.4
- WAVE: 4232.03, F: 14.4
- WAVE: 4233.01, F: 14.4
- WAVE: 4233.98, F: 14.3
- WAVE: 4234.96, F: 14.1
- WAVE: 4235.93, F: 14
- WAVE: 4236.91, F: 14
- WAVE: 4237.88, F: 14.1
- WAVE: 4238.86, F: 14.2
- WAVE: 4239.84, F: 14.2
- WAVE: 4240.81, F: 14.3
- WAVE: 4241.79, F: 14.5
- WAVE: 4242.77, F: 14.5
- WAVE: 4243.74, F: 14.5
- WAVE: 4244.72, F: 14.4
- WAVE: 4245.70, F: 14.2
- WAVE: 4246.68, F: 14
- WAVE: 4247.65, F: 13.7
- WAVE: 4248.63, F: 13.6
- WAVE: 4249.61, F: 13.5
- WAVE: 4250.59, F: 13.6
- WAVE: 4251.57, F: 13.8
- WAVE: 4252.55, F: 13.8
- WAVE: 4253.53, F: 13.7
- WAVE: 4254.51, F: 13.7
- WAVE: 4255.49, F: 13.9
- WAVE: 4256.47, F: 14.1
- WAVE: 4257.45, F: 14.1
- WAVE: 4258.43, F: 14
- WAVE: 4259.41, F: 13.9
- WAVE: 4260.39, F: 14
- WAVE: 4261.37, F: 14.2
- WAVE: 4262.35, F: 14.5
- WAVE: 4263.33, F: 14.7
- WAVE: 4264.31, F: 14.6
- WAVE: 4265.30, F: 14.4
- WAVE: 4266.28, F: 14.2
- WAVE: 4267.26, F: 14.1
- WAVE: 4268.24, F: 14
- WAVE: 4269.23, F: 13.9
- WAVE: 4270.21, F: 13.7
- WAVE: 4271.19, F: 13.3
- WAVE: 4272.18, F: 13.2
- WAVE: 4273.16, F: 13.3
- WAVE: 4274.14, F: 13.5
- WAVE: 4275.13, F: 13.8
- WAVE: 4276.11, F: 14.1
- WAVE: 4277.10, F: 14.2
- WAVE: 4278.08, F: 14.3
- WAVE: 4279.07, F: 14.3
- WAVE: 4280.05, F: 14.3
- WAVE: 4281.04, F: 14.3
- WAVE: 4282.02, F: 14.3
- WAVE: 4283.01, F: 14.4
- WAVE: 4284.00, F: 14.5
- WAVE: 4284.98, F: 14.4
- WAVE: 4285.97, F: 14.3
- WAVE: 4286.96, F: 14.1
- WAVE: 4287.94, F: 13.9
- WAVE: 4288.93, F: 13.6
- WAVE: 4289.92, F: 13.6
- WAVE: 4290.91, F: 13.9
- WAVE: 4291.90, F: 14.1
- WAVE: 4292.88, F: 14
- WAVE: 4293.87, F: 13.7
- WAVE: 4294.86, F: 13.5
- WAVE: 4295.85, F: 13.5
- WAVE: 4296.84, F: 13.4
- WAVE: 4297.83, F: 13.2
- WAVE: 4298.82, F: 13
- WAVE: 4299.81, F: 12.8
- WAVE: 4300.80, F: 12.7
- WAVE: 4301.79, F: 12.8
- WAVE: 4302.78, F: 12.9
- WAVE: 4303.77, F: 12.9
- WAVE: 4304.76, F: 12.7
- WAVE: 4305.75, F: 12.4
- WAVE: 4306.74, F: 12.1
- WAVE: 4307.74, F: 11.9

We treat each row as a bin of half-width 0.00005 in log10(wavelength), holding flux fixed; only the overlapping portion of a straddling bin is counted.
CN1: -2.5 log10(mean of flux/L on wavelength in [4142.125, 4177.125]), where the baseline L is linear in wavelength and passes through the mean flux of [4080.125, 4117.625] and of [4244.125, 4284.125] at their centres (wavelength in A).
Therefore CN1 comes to -0.03 mag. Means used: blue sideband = 14.2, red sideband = 14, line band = 14.5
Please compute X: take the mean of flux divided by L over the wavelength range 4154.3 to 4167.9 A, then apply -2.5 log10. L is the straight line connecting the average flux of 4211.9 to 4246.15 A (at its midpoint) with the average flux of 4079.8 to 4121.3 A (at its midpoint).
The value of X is -0.03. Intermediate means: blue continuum 14.3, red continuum 14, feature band 14.5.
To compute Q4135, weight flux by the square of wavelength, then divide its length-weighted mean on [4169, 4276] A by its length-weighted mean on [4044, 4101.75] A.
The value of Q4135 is 1.1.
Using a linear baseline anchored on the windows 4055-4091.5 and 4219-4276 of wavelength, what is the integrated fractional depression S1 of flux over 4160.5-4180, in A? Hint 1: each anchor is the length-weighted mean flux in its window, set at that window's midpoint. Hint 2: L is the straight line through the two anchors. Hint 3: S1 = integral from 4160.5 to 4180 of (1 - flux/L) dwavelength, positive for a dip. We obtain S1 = -0.5 A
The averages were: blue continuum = 14.4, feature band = 14.5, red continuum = 14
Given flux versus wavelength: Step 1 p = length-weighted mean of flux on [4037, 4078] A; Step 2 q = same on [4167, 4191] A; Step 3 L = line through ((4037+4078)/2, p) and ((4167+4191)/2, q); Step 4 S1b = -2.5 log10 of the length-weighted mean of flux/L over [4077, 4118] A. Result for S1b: 0.01 mag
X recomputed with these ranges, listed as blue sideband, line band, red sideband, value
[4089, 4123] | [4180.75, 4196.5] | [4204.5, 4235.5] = -0.02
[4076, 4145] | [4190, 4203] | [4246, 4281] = 0.01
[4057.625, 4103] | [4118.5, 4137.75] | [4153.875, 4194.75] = -0.01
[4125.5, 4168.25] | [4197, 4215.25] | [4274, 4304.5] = 0.00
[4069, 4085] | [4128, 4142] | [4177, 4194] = 0.01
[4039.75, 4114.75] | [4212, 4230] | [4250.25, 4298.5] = 0.02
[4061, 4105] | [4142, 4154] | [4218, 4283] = -0.03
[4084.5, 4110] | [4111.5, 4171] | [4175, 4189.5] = -0.03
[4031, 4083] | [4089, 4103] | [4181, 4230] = 0.04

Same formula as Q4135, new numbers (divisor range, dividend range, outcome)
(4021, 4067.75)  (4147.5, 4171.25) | 1.09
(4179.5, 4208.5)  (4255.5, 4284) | 1.02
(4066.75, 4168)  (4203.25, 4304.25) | 1.04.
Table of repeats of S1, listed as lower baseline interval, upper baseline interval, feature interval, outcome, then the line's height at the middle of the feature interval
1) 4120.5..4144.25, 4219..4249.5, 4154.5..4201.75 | -0.6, 14.2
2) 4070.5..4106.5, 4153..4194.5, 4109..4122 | -0.6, 14.2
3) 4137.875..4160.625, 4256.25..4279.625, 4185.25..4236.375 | 0.6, 14.2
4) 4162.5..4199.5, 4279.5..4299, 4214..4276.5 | 0.7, 14.1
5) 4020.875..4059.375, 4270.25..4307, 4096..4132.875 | -0.7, 14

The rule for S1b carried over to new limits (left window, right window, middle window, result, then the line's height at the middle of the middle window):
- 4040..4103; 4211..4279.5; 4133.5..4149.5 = -0.016 mag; 14.1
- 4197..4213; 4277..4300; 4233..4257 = -0.002 mag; 14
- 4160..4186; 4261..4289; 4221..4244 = 0.021 mag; 14.3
